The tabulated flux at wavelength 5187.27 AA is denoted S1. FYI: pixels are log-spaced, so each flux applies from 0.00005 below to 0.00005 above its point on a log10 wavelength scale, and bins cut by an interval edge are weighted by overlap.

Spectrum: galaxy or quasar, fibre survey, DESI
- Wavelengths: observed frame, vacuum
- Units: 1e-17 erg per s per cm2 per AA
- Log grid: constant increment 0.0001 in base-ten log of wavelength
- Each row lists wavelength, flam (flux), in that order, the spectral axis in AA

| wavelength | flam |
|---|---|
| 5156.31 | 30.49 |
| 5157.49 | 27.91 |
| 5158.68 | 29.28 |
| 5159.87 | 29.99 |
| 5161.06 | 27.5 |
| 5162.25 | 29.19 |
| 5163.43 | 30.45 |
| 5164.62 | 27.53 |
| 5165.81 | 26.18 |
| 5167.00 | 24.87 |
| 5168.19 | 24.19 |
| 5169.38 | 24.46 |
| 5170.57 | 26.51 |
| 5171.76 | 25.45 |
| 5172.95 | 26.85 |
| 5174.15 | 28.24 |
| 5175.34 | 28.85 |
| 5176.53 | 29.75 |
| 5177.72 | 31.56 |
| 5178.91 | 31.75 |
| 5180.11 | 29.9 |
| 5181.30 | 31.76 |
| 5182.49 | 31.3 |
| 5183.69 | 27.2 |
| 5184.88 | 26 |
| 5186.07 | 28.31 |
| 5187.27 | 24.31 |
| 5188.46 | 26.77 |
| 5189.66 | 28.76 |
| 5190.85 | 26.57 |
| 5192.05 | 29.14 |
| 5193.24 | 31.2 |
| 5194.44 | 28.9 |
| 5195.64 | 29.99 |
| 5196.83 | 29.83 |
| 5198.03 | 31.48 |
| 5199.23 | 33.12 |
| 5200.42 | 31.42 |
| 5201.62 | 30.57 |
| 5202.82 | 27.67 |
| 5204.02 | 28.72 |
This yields 24.31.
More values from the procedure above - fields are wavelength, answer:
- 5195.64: 29.99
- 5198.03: 31.48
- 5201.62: 30.57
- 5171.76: 25.45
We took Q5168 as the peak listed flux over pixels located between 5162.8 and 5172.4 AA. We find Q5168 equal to 30.45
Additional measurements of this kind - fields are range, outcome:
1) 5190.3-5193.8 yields 31.2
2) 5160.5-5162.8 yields 29.19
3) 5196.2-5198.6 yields 31.48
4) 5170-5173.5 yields 26.85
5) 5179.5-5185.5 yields 31.76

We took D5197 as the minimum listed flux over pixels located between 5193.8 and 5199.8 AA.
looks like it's 28.9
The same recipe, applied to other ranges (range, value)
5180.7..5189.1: 24.31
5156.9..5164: 27.5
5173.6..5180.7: 28.24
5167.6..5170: 24.19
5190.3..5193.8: 26.57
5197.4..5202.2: 30.57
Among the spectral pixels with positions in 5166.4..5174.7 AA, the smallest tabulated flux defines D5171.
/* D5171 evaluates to 24.19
